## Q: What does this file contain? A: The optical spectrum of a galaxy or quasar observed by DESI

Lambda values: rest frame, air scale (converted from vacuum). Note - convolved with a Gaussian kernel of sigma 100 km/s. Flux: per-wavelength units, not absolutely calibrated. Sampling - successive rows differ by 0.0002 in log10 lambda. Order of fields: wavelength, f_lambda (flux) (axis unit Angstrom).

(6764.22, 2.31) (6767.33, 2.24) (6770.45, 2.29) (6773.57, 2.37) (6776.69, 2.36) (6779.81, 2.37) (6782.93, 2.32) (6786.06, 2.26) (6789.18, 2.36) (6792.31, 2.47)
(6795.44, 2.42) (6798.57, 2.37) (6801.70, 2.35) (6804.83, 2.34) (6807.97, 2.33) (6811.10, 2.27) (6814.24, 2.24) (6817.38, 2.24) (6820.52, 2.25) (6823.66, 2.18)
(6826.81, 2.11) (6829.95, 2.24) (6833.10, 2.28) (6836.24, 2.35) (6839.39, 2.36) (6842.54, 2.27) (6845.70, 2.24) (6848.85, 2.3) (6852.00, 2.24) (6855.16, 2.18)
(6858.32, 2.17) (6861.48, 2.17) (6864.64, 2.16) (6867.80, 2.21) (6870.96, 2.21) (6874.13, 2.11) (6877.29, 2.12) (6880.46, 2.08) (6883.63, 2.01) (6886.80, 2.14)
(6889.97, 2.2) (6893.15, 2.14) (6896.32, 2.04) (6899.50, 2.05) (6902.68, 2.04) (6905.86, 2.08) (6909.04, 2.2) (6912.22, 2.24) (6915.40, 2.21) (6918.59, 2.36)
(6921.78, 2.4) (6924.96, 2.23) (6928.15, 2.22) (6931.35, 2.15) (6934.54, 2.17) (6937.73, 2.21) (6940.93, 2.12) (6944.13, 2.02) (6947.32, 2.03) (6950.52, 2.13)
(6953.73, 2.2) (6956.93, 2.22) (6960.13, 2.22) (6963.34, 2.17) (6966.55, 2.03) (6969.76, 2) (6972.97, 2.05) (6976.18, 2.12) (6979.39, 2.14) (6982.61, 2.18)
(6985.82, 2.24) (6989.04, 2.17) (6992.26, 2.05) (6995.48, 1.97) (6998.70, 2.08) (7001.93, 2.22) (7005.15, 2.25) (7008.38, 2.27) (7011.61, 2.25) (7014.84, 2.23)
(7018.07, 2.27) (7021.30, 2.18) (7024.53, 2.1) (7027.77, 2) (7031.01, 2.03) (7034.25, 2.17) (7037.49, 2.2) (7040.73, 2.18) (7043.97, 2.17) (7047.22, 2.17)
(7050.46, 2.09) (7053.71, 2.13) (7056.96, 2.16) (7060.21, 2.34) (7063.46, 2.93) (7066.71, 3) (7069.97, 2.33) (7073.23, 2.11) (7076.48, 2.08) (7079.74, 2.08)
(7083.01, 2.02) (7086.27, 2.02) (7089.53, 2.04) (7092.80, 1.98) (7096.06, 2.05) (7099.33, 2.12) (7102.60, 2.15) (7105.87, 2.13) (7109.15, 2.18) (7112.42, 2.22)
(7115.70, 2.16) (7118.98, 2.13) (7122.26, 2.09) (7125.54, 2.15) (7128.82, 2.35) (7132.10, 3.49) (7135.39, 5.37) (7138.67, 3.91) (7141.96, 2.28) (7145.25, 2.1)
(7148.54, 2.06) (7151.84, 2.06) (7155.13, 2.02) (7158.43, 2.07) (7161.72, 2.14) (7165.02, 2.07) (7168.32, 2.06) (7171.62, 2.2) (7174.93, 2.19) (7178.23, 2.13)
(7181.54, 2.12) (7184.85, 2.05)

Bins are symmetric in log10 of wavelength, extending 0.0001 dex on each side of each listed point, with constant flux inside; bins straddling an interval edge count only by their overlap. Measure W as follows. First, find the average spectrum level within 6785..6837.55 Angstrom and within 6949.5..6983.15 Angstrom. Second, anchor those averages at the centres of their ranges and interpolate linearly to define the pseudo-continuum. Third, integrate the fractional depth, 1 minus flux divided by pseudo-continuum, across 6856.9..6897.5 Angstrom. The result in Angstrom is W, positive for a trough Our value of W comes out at 1.65 Angstrom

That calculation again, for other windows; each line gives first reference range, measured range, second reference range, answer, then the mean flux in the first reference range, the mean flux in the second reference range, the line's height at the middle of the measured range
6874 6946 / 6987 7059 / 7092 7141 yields 6.9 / 2.15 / 2.57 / 2.38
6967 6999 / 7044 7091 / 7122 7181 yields 0.9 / 2.1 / 2.49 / 2.29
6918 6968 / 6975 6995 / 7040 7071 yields 0.9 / 2.18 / 2.36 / 2.24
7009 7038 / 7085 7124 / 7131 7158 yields 7.7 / 2.16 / 2.86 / 2.63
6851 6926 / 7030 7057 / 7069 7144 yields 2.2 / 2.17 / 2.41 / 2.34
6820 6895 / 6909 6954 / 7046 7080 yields 1.0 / 2.2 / 2.32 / 2.24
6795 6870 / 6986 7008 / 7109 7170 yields 2.2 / 2.26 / 2.48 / 2.37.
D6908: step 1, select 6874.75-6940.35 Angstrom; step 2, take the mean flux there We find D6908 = 2.16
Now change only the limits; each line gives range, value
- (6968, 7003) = 2.11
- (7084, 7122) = 2.11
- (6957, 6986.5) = 2.13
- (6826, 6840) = 2.27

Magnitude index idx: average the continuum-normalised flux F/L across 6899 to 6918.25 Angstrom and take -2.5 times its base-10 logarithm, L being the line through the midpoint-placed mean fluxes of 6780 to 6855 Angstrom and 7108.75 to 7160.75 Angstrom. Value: 0.10 mag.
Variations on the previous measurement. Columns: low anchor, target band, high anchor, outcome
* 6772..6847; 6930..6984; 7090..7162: 0.11 mag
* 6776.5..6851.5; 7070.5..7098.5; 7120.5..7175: 0.20 mag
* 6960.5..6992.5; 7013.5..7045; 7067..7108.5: -0.02 mag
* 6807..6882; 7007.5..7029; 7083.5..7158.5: 0.07 mag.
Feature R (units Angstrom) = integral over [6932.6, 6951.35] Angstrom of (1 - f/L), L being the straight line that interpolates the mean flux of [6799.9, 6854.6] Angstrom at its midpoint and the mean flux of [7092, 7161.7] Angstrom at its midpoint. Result 1.8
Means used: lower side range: 2.27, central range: 2.11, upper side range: 2.43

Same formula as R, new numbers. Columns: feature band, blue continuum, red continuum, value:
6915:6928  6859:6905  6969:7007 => -1.1 Angstrom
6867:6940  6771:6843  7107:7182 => 5.5 Angstrom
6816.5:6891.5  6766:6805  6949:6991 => 2.4 Angstrom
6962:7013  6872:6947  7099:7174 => 2.4 Angstrom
